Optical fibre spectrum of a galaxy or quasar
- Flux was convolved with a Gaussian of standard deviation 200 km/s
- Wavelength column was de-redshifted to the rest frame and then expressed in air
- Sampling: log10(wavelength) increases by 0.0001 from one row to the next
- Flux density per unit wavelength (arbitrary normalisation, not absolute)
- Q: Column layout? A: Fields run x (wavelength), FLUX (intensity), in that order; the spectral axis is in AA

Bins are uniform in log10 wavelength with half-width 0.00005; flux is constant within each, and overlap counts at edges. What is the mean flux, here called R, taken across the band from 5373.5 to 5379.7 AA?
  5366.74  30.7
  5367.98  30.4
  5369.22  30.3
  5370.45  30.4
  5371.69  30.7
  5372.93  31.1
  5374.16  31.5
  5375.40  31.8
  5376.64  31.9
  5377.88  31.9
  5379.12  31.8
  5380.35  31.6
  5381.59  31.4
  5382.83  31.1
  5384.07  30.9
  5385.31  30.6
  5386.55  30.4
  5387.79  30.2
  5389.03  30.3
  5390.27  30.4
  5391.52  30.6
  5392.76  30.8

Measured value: 31.8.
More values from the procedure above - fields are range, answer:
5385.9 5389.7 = 30.3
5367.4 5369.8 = 30.3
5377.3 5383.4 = 31.6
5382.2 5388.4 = 30.6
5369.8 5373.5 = 30.7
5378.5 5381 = 31.8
